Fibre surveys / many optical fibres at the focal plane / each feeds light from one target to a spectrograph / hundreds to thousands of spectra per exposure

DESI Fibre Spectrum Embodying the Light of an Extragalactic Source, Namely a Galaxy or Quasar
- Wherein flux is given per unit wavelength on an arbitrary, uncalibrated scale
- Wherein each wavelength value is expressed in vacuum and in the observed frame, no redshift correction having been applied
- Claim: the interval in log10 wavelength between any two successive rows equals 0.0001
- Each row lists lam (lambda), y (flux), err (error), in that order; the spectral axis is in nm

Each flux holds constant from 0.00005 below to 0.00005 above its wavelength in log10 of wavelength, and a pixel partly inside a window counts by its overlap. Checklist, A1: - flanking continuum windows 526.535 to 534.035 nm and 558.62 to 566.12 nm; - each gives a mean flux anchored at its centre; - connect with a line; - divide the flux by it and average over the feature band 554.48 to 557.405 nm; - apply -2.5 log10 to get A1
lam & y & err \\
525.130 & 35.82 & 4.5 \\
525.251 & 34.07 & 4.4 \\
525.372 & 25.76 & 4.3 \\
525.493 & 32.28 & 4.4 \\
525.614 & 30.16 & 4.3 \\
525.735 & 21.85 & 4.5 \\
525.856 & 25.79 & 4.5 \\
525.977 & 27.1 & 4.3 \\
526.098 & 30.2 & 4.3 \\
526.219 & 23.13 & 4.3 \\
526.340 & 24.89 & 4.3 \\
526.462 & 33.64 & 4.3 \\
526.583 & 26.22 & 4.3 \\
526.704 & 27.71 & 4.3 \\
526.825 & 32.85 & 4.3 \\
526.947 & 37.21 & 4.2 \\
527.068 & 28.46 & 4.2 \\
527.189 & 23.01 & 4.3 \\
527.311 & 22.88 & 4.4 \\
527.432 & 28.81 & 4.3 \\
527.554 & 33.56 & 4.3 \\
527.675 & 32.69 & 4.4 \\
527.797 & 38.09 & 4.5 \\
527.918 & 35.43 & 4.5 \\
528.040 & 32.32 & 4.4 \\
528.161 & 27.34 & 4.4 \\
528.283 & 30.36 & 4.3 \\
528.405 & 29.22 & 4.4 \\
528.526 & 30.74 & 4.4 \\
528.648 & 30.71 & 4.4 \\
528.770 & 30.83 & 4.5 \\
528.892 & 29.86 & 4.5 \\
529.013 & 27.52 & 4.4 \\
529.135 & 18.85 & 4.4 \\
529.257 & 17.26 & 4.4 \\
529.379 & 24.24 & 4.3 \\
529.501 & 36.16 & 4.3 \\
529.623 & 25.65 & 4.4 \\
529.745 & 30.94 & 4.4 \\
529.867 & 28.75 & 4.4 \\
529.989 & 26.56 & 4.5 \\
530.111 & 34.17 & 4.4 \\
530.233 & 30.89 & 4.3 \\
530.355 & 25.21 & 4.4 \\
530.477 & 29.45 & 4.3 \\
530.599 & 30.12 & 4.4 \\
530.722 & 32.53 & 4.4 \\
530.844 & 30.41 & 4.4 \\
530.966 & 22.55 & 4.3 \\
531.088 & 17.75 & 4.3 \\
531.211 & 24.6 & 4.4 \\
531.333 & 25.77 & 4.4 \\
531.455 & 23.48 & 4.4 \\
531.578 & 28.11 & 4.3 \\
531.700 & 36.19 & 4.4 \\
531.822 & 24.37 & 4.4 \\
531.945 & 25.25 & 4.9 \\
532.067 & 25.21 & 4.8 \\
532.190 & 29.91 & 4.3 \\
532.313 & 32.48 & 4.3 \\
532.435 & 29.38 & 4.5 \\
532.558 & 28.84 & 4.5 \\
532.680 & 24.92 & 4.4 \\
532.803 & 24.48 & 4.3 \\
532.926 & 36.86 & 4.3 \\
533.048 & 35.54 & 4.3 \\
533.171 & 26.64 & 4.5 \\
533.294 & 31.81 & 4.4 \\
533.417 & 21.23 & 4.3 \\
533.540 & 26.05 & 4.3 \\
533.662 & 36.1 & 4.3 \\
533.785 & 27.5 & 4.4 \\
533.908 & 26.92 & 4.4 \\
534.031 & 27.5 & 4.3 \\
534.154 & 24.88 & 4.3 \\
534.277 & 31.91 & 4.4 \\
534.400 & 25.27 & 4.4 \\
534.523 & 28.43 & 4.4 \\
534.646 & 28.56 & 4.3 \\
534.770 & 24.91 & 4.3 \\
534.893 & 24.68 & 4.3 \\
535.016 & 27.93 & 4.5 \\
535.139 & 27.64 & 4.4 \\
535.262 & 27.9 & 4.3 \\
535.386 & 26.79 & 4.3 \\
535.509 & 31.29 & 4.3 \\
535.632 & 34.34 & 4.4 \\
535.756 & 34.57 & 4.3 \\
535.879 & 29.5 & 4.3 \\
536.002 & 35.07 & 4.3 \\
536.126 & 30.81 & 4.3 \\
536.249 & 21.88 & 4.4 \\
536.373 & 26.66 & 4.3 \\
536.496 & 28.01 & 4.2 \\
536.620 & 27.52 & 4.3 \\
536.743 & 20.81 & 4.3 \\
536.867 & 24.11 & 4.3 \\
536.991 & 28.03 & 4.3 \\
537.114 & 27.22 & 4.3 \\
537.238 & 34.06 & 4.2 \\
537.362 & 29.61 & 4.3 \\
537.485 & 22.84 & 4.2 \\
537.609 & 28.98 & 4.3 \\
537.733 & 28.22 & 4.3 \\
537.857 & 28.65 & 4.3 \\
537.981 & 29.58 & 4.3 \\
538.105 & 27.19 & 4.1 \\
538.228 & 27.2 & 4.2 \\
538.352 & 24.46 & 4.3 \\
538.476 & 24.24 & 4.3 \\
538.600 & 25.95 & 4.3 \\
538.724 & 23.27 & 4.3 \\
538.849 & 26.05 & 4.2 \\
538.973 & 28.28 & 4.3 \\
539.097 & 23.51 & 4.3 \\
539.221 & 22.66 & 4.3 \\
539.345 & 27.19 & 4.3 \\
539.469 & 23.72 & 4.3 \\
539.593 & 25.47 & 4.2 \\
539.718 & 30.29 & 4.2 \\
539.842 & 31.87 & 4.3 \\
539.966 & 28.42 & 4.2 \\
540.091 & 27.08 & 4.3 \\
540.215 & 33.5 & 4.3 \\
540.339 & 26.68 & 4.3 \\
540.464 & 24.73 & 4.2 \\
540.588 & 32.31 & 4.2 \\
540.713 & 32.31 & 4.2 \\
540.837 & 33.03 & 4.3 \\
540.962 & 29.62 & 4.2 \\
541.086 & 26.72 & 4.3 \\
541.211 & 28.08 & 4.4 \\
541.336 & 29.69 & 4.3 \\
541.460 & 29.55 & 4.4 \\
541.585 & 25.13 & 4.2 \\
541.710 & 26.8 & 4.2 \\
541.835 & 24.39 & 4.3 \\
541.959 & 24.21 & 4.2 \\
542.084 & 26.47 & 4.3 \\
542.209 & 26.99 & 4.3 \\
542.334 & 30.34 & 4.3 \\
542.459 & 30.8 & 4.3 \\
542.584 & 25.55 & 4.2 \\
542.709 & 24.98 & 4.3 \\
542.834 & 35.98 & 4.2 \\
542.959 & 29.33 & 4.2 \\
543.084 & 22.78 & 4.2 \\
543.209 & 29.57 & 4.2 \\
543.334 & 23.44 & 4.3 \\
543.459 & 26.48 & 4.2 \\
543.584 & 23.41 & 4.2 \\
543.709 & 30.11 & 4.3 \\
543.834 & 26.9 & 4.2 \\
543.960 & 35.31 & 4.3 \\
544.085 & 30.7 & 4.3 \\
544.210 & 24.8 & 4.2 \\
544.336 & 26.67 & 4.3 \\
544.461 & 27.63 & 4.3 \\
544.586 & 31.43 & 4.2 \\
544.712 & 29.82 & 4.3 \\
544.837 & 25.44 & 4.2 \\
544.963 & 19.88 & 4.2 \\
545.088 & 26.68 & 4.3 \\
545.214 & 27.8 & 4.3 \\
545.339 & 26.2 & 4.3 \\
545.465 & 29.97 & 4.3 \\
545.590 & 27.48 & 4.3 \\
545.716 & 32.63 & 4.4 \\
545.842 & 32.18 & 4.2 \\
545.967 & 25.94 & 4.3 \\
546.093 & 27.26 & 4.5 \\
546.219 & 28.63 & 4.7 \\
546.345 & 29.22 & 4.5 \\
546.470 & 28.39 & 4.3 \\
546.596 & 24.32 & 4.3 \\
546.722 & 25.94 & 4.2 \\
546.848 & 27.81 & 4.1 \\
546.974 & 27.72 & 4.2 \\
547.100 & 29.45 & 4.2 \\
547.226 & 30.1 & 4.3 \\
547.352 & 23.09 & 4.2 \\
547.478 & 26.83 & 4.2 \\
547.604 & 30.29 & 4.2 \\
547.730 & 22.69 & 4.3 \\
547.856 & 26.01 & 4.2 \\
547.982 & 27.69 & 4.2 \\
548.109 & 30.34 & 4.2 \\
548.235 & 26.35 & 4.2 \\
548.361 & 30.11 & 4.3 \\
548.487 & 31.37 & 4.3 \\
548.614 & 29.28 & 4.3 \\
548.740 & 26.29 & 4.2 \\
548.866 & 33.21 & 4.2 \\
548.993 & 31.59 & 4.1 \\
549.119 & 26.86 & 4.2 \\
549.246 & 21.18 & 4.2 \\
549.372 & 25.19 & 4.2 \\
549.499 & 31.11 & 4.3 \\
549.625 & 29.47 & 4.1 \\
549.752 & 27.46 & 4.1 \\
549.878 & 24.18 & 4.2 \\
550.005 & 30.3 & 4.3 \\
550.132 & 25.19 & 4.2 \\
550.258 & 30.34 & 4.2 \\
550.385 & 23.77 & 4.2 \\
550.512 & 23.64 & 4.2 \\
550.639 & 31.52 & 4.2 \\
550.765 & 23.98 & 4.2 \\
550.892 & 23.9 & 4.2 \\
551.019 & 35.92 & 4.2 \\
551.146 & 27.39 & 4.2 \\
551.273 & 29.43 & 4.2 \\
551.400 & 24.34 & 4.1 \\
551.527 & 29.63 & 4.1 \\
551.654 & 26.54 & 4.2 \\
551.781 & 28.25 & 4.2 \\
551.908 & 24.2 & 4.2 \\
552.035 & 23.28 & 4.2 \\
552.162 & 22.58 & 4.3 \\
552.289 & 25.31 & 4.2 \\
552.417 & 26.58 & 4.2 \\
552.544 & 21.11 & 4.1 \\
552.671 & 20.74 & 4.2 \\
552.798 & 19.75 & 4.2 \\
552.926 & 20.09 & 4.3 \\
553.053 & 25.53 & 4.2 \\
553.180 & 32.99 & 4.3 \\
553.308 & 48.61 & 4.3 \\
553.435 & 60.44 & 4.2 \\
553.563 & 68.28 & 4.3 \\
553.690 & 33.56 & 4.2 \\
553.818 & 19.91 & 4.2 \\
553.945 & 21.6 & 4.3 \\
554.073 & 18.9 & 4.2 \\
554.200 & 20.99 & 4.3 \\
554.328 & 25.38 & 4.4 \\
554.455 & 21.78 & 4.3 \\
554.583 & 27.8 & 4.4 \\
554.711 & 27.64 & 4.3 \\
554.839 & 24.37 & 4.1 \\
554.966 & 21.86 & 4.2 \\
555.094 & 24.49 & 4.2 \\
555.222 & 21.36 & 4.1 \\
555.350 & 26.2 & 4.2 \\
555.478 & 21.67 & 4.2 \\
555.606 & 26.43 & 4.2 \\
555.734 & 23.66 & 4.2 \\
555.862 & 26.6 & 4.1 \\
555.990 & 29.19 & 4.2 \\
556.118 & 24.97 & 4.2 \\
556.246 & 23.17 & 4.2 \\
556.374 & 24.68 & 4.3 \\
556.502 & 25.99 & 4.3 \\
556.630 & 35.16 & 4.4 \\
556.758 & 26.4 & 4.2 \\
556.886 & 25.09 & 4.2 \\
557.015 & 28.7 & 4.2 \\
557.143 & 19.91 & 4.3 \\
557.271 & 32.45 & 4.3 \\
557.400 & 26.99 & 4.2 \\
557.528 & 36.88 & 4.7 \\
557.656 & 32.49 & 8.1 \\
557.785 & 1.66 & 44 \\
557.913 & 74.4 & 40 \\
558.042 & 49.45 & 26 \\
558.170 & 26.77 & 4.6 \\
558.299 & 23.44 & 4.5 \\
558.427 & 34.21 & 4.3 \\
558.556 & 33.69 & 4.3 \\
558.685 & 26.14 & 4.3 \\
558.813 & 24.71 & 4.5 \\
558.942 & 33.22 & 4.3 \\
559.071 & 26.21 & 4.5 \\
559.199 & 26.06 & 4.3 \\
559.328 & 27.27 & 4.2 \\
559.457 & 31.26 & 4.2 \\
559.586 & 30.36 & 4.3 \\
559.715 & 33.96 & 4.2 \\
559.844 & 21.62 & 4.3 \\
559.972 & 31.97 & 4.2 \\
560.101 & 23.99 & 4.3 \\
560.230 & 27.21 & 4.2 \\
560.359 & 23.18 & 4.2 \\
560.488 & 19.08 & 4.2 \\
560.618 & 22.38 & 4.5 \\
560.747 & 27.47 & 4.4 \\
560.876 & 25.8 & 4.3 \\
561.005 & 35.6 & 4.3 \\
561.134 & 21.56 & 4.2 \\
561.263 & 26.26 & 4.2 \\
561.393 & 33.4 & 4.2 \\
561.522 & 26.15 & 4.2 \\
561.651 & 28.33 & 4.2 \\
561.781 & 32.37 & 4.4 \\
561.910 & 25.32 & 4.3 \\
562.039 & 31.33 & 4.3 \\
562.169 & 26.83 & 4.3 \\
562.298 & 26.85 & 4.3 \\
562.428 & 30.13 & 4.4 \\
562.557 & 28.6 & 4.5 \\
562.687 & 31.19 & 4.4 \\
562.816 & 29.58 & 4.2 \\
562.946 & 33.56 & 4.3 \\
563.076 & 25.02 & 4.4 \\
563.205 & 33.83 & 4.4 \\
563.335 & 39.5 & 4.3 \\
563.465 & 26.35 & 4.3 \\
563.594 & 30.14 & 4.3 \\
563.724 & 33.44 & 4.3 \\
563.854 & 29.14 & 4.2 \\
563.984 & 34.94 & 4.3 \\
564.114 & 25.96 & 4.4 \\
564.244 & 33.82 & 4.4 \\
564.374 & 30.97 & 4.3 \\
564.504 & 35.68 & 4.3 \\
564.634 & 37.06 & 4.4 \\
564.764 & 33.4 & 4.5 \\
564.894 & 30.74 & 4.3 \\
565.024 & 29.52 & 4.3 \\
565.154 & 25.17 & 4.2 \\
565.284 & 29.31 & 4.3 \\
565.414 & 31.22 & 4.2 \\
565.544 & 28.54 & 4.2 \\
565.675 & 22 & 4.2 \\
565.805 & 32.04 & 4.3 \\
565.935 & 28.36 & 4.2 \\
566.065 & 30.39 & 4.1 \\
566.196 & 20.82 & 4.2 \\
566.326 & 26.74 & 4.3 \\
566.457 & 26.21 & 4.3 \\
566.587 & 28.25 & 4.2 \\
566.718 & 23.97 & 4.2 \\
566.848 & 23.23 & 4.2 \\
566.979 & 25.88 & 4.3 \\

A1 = 0.13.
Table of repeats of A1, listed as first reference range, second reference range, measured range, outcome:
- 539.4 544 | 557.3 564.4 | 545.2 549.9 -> 0.02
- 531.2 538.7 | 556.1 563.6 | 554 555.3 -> 0.22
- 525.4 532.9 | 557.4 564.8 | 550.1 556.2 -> 0.09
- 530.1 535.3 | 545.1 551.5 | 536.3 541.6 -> 0.02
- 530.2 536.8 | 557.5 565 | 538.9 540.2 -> 0.06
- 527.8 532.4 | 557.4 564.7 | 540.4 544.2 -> 0.03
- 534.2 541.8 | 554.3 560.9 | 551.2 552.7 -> 0.10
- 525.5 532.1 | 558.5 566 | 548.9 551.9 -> 0.05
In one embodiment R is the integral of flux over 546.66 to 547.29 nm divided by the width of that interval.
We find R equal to 28.2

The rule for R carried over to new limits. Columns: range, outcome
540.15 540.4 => 30.2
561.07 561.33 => 23.9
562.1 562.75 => 28.7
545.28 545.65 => 27.9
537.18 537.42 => 31.8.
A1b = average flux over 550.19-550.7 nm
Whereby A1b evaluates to 27.3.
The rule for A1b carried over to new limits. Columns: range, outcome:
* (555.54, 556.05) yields 26.4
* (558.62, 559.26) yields 27.3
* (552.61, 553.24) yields 23.8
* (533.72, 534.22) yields 26.8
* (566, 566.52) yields 26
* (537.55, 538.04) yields 28.8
